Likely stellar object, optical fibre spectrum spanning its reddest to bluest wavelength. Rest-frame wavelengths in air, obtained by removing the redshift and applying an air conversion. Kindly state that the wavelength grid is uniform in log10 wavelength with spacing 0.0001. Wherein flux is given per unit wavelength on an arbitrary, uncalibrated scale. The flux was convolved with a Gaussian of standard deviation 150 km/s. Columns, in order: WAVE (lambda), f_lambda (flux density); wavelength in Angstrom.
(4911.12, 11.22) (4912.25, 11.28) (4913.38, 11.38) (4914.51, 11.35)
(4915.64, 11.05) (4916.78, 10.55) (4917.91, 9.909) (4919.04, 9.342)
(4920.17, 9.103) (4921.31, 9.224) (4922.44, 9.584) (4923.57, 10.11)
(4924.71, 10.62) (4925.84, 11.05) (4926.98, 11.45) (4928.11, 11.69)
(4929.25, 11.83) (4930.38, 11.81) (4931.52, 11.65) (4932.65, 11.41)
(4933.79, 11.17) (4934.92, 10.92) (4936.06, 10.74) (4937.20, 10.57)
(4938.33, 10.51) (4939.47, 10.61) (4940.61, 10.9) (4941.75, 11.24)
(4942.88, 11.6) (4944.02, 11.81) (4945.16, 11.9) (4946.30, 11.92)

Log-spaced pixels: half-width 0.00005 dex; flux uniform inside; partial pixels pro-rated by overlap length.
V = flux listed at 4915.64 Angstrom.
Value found 11.05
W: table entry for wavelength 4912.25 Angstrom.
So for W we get 11.28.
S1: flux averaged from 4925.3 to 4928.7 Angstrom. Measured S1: 11.4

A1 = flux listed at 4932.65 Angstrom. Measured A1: 11.41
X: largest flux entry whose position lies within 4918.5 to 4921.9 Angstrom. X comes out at 9.342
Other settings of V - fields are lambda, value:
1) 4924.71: 10.62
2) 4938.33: 10.51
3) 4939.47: 10.61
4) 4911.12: 11.22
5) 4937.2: 10.57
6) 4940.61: 10.9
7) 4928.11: 11.69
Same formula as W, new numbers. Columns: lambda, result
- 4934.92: 10.92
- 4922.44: 9.584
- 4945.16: 11.9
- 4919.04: 9.342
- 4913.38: 11.38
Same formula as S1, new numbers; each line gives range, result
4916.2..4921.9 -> 9.62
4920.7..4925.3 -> 9.88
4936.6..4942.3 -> 10.8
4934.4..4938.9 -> 10.7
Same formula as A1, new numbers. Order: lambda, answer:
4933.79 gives 11.17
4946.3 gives 11.92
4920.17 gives 9.103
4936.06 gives 10.74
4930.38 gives 11.81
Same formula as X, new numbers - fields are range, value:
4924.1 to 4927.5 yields 11.45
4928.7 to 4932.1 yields 11.83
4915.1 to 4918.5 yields 11.05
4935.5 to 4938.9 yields 10.74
